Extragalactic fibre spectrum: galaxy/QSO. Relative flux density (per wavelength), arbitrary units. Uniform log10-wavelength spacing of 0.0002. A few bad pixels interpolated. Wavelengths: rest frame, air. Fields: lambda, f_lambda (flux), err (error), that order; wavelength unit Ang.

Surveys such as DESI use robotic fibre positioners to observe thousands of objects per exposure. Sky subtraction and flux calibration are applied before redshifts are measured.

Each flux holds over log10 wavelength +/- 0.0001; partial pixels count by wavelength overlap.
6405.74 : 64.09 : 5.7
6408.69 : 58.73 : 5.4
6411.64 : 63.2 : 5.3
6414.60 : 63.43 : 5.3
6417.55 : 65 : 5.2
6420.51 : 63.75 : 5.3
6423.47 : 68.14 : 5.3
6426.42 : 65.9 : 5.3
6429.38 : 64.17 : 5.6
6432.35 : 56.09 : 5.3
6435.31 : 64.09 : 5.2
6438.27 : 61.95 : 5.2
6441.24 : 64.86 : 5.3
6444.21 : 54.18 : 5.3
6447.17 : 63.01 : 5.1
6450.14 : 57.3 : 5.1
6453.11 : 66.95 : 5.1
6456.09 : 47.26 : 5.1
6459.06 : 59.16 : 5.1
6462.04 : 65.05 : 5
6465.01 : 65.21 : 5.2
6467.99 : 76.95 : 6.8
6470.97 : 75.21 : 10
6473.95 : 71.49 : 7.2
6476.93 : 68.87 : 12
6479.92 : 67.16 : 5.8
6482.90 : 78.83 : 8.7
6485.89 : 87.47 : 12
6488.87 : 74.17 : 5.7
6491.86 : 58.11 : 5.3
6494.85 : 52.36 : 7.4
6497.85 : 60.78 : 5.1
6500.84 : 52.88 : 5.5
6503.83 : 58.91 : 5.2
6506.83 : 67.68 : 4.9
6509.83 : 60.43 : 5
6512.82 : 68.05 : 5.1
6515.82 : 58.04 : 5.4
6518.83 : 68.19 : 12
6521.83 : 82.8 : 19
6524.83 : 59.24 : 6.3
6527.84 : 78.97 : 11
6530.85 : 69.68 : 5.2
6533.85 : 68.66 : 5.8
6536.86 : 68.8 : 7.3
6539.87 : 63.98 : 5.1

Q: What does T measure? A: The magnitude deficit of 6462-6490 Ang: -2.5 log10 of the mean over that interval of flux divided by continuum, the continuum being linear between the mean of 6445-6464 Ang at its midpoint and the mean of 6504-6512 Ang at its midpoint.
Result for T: -0.20 mag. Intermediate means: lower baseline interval 59.7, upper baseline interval 63.6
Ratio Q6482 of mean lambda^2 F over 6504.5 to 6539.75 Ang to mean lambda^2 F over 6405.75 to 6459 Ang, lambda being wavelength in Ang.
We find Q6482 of 1.13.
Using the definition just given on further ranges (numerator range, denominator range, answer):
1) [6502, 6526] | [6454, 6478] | 1.00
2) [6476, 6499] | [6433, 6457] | 1.16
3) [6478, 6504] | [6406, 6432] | 1.06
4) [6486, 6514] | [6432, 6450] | 1.05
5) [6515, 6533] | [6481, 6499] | 1.03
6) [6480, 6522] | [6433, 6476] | 1.05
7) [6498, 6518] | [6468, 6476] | 0.84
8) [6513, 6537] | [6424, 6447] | 1.15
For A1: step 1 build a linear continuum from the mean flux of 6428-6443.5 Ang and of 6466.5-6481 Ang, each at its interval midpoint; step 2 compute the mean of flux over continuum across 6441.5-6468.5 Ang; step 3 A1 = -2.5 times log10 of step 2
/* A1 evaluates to 0.097 mag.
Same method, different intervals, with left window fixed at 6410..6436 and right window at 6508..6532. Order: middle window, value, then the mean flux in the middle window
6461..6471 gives -0.07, 70.2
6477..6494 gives -0.09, 72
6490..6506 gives 0.17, 57.4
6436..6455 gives 0.06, 61.2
